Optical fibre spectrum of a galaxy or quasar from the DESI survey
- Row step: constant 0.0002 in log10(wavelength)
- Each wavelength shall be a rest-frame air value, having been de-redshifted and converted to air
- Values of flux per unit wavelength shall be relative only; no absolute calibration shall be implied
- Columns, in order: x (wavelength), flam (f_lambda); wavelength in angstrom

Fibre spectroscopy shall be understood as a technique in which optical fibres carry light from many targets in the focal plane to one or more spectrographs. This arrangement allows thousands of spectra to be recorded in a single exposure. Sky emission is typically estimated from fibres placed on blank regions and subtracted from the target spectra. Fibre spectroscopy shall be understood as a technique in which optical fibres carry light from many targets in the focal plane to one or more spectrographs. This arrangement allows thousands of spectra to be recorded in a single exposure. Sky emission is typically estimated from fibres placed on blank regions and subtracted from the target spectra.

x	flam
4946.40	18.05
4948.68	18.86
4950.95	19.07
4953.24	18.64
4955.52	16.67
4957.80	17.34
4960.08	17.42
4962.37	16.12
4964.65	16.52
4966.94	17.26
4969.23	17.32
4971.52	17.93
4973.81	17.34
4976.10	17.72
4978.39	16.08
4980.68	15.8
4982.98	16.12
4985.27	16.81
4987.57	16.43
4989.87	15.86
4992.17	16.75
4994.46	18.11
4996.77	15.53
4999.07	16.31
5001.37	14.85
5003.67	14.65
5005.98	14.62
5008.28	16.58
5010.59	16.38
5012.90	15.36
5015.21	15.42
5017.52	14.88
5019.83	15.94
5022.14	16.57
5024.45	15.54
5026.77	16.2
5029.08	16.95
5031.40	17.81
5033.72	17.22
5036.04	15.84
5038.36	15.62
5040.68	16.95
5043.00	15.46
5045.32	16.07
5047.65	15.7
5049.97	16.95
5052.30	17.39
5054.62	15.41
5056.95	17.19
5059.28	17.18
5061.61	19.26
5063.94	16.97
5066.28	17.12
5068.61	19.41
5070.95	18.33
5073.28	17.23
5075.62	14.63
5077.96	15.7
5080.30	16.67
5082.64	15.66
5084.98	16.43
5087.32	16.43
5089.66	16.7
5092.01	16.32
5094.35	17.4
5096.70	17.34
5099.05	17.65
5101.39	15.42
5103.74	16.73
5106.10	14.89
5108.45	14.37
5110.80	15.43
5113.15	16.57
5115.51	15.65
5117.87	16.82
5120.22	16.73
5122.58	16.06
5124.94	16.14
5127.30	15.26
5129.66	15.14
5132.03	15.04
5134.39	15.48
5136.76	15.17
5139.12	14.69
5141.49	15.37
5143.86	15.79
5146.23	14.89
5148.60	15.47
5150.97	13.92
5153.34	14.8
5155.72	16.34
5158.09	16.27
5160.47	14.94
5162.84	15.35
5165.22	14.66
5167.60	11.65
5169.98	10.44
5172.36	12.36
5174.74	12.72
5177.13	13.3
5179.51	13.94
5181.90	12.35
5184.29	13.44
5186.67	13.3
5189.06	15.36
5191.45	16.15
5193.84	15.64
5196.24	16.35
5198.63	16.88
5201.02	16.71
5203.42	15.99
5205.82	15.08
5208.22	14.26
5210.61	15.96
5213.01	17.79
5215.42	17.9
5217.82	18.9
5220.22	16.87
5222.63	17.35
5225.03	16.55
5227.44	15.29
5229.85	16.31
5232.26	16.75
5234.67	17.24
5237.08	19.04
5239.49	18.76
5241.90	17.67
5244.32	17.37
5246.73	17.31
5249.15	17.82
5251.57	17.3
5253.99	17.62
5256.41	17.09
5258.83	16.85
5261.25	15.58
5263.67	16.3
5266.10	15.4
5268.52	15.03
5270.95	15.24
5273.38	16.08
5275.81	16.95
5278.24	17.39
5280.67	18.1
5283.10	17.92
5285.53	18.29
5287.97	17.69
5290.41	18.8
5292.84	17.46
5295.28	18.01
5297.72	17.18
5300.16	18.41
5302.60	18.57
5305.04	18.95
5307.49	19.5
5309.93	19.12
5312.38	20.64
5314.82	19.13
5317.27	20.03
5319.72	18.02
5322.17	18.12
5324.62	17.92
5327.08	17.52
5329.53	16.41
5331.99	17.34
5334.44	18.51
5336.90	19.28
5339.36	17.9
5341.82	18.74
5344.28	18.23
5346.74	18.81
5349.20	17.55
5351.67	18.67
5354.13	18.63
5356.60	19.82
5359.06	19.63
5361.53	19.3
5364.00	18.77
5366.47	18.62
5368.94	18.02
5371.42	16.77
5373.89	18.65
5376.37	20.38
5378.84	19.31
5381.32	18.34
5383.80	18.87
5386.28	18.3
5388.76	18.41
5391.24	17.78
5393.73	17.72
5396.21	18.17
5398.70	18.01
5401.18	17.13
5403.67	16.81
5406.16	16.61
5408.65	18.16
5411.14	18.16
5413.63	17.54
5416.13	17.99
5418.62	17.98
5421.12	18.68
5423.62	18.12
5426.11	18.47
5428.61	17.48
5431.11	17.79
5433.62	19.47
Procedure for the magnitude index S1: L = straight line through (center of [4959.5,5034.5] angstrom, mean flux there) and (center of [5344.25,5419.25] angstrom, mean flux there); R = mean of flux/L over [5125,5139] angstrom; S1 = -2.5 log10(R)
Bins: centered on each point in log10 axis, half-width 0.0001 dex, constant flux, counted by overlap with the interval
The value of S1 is 0.12 mag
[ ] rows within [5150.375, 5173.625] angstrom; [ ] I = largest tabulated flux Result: 16.34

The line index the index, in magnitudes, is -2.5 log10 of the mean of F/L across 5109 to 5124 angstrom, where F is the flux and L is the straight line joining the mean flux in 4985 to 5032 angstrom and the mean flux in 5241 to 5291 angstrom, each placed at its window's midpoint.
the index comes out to 0.02 mag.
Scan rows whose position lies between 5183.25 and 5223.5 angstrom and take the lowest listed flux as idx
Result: 13.3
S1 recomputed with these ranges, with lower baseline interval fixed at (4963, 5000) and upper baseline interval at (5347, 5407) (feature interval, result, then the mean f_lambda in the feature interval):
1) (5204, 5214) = 0.13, 15.8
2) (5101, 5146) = 0.11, 15.6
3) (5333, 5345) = -0.02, 18.5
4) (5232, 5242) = -0.02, 18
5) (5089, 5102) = 0.02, 16.9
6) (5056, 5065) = -0.04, 17.7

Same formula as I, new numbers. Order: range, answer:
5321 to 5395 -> 20.38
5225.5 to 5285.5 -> 19.04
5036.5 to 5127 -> 19.41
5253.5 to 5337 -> 20.64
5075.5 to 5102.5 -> 17.65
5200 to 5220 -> 18.9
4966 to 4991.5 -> 17.93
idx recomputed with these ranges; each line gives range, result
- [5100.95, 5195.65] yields 10.44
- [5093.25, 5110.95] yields 14.37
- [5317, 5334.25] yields 16.41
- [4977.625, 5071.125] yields 14.62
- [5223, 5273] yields 15.03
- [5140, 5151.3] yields 13.92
